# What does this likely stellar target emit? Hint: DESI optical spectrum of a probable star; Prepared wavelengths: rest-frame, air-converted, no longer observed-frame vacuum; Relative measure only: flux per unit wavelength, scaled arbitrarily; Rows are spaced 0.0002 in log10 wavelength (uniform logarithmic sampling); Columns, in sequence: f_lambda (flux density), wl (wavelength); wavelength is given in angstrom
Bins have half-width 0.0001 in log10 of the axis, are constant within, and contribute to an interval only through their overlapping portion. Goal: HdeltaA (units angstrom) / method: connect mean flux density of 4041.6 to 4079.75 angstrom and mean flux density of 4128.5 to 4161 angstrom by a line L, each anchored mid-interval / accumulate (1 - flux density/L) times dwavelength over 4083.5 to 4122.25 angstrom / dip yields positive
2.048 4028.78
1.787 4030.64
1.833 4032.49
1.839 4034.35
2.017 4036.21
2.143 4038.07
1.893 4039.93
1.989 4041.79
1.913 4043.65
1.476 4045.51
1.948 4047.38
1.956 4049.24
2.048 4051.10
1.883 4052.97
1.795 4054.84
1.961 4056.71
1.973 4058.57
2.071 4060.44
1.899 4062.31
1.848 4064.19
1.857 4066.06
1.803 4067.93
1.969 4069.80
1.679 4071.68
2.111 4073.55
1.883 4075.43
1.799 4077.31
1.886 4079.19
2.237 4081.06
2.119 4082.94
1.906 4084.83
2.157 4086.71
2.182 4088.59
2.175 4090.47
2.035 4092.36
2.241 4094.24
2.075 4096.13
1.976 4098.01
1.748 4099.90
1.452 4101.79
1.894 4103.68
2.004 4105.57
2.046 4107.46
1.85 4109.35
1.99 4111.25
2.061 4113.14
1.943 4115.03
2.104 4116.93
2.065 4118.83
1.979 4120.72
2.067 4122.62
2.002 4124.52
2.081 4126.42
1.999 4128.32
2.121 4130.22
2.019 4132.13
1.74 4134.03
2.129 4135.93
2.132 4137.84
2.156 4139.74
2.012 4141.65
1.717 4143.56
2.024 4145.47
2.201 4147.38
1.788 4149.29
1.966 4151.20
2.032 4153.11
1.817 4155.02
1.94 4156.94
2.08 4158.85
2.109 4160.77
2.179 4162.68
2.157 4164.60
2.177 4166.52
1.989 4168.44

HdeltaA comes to -1.05 angstrom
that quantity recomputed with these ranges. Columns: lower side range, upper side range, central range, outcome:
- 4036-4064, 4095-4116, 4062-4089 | -0.4 angstrom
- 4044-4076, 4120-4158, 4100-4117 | 0.4 angstrom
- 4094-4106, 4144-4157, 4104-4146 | -1.9 angstrom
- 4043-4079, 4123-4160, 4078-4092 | -1.2 angstrom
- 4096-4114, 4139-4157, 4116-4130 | -0.9 angstrom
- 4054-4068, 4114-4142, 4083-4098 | -1.0 angstrom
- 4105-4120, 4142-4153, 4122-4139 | -0.5 angstrom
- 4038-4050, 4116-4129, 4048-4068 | -0.1 angstrom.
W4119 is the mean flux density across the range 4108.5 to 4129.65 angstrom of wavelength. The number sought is 2.02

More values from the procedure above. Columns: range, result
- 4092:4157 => 1.98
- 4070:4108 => 1.98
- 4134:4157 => 1.98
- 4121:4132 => 2.05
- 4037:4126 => 1.96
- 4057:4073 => 1.9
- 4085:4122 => 2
